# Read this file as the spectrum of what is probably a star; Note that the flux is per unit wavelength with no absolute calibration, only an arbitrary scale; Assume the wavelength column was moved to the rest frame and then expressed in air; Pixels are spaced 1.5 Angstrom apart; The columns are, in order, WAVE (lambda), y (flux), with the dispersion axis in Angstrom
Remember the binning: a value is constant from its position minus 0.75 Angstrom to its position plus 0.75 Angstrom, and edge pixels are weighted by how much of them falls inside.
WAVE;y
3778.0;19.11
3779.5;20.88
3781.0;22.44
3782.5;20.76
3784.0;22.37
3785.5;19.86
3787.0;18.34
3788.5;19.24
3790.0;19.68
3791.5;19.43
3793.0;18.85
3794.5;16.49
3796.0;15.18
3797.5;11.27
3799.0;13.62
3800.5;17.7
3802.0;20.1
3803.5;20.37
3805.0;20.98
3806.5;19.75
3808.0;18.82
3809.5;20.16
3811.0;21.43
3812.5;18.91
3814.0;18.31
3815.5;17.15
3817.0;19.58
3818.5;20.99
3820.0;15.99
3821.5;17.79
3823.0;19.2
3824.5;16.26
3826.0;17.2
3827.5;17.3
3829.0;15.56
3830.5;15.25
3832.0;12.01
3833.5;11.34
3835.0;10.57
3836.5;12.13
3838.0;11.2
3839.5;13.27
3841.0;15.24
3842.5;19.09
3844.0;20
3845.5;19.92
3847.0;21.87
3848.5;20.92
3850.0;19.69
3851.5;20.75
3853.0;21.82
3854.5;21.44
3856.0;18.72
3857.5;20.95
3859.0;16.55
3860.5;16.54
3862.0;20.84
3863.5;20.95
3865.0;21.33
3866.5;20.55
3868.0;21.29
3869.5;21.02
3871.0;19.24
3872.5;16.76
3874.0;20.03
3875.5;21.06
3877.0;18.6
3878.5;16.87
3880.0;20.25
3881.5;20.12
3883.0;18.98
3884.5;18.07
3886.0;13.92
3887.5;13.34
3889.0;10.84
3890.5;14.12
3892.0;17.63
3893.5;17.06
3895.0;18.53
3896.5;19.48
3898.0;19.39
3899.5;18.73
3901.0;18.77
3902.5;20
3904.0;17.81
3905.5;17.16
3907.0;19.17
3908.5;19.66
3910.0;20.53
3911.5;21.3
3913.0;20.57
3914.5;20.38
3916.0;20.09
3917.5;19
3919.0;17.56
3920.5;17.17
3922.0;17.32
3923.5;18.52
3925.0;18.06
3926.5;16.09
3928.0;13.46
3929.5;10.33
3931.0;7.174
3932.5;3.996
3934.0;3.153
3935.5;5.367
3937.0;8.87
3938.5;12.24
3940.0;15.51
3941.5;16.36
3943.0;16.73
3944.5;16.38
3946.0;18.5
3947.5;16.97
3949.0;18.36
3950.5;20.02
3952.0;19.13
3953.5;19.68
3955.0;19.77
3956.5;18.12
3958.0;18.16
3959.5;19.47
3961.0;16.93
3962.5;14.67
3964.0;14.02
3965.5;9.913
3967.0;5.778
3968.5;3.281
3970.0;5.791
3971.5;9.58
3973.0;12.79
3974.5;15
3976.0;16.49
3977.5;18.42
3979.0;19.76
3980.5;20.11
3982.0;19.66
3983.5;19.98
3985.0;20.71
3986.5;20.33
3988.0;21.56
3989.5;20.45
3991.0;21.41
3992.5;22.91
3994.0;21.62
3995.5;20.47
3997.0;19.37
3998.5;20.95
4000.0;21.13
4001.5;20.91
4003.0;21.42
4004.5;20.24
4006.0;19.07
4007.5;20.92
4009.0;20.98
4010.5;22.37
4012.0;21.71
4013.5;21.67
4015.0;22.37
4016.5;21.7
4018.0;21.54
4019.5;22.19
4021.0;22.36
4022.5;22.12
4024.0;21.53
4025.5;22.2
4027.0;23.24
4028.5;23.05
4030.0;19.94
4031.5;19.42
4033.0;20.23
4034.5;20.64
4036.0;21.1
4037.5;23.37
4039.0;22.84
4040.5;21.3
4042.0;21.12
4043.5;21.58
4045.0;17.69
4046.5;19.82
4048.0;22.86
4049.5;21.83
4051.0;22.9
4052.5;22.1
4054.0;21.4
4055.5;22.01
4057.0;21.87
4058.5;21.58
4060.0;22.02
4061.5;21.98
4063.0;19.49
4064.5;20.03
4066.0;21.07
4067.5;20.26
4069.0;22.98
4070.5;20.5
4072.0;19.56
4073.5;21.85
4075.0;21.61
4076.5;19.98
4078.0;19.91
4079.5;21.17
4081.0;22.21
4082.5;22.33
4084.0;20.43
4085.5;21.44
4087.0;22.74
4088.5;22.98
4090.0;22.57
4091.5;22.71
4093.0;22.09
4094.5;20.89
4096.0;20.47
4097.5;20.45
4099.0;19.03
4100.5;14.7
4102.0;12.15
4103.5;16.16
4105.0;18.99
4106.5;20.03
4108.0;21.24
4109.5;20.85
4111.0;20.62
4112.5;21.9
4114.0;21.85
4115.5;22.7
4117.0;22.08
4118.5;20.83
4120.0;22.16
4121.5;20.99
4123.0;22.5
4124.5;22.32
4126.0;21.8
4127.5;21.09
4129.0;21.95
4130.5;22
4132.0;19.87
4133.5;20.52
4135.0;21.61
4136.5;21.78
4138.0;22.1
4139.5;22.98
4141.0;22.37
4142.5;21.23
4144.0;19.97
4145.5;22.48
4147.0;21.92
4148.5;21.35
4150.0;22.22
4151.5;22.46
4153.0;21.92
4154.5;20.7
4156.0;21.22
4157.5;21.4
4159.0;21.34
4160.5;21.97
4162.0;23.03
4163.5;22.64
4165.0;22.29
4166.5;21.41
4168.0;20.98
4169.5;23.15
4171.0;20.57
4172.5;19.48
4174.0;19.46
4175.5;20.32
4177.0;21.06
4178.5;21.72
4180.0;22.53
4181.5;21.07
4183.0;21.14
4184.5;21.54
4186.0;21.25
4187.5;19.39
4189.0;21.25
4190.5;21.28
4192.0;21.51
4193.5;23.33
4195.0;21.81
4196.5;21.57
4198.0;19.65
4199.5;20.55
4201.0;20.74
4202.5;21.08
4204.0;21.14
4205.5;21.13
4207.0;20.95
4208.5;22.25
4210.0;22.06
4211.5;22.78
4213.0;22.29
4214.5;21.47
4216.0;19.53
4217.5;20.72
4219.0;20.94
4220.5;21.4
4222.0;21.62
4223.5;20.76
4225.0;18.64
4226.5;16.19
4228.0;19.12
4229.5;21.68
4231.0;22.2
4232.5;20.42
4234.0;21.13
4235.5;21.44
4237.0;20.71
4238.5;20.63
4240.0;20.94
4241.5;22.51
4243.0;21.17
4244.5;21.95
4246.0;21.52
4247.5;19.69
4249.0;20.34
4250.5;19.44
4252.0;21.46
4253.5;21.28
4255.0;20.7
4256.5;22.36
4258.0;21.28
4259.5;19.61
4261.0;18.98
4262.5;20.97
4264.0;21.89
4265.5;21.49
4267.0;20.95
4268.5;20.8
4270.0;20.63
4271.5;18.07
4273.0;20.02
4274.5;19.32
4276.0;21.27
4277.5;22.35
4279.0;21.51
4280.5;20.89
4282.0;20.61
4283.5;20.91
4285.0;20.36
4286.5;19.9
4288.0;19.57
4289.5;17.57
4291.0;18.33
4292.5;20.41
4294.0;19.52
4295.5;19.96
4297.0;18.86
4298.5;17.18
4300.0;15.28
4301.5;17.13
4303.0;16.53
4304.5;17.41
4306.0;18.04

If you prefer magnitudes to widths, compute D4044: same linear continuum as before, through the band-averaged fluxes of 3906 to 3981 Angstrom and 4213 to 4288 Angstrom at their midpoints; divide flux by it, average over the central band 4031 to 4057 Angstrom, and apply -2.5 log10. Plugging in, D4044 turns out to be -0.24 mag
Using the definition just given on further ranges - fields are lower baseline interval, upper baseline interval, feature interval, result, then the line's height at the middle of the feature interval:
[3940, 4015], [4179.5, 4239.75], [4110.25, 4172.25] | -0.082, 20.1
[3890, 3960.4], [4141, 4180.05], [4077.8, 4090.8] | -0.099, 19.9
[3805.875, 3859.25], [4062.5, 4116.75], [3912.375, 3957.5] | 0.212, 18.8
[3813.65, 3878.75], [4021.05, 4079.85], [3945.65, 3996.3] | 0.176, 20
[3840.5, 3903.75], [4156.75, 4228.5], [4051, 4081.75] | -0.052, 20.2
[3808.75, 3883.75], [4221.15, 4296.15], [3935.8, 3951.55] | 0.192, 18.8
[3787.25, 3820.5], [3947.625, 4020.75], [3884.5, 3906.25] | 0.089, 18.4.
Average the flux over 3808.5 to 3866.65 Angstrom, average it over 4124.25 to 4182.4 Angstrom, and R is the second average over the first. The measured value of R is 1.20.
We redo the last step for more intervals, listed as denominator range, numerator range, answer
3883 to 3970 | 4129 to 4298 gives 1.33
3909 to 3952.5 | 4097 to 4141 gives 1.33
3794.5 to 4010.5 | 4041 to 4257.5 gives 1.21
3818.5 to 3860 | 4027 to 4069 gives 1.24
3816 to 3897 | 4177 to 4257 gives 1.18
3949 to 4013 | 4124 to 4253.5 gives 1.18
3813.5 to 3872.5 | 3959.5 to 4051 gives 1.08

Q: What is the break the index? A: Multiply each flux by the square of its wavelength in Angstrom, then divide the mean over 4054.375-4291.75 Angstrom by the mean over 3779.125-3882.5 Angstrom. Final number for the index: 1.35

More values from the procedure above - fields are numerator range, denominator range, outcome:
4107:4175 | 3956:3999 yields 1.39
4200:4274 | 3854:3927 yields 1.33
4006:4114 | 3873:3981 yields 1.40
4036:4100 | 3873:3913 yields 1.28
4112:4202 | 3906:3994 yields 1.48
